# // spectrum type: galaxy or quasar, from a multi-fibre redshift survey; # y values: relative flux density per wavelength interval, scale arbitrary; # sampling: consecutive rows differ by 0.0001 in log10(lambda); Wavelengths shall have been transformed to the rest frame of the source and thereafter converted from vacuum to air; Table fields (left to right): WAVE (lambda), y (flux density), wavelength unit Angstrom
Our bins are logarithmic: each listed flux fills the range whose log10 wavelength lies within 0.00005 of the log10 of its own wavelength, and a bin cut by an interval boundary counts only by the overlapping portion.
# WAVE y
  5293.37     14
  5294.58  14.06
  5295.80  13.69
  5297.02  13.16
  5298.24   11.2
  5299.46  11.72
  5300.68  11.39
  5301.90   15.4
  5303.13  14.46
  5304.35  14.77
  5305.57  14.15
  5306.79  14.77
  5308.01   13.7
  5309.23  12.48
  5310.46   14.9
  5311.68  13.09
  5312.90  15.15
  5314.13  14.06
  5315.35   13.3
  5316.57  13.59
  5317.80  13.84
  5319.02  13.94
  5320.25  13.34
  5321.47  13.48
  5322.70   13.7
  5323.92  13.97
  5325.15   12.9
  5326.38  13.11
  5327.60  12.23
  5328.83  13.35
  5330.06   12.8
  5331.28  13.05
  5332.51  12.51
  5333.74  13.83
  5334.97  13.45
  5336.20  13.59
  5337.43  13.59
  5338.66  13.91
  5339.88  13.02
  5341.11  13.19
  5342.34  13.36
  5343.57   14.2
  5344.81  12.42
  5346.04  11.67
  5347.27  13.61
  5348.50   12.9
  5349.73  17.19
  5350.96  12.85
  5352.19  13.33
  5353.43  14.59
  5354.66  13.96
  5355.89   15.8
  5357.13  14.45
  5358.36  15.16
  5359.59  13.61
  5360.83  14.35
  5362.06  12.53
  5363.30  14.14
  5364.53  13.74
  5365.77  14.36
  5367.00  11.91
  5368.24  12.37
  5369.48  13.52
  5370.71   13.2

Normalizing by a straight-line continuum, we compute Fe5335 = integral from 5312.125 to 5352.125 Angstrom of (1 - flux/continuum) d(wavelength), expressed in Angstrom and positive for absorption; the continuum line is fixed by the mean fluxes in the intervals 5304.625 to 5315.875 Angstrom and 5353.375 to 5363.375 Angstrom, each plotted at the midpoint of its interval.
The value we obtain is 1.85 Angstrom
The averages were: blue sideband 14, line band 13.5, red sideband 14.3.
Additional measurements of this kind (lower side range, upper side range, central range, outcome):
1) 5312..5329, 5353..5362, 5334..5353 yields 0.8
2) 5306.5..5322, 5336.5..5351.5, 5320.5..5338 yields 0.5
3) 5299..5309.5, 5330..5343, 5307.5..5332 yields 0.1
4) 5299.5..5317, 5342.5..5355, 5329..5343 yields 0.4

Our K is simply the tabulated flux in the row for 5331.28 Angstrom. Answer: 13.05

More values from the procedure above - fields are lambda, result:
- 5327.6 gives 12.23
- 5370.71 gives 13.2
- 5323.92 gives 13.97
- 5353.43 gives 14.59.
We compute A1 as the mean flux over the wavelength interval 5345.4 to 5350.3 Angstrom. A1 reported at 13.8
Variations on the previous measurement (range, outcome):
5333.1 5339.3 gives 13.7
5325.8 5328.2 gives 12.7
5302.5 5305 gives 14.6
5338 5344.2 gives 13.5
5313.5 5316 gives 13.7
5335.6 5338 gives 13.6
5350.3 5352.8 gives 13.2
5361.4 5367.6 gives 13.4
